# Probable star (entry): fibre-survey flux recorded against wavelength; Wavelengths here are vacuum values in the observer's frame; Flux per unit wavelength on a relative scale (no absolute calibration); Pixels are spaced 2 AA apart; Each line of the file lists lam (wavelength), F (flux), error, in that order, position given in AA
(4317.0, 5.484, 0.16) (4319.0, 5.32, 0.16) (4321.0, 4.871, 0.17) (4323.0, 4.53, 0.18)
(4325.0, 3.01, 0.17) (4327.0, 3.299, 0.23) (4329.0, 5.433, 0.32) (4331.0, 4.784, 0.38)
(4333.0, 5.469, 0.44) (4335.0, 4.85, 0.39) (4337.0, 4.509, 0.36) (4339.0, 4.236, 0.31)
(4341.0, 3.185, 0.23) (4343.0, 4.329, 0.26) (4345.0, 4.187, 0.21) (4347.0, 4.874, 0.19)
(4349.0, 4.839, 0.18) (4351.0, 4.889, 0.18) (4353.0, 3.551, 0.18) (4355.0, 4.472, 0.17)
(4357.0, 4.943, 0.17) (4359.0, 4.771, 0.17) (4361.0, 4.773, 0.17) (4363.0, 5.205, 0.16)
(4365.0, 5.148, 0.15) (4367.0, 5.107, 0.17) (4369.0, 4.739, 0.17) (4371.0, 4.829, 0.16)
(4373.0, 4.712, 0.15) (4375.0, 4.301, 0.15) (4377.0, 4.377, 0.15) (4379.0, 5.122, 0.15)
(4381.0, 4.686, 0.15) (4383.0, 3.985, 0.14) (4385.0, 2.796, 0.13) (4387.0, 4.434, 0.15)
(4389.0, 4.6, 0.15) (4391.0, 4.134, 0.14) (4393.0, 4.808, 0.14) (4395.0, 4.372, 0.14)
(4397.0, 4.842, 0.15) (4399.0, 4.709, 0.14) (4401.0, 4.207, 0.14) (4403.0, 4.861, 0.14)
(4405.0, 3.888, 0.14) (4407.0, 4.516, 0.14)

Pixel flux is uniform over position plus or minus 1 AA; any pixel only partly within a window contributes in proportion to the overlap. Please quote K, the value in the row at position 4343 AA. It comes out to 4.329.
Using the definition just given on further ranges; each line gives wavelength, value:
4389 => 4.6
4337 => 4.509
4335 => 4.85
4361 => 4.773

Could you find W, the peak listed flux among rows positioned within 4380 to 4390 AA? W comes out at 4.686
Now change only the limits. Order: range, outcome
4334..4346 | 4.85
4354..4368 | 5.205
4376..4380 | 5.122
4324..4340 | 5.469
